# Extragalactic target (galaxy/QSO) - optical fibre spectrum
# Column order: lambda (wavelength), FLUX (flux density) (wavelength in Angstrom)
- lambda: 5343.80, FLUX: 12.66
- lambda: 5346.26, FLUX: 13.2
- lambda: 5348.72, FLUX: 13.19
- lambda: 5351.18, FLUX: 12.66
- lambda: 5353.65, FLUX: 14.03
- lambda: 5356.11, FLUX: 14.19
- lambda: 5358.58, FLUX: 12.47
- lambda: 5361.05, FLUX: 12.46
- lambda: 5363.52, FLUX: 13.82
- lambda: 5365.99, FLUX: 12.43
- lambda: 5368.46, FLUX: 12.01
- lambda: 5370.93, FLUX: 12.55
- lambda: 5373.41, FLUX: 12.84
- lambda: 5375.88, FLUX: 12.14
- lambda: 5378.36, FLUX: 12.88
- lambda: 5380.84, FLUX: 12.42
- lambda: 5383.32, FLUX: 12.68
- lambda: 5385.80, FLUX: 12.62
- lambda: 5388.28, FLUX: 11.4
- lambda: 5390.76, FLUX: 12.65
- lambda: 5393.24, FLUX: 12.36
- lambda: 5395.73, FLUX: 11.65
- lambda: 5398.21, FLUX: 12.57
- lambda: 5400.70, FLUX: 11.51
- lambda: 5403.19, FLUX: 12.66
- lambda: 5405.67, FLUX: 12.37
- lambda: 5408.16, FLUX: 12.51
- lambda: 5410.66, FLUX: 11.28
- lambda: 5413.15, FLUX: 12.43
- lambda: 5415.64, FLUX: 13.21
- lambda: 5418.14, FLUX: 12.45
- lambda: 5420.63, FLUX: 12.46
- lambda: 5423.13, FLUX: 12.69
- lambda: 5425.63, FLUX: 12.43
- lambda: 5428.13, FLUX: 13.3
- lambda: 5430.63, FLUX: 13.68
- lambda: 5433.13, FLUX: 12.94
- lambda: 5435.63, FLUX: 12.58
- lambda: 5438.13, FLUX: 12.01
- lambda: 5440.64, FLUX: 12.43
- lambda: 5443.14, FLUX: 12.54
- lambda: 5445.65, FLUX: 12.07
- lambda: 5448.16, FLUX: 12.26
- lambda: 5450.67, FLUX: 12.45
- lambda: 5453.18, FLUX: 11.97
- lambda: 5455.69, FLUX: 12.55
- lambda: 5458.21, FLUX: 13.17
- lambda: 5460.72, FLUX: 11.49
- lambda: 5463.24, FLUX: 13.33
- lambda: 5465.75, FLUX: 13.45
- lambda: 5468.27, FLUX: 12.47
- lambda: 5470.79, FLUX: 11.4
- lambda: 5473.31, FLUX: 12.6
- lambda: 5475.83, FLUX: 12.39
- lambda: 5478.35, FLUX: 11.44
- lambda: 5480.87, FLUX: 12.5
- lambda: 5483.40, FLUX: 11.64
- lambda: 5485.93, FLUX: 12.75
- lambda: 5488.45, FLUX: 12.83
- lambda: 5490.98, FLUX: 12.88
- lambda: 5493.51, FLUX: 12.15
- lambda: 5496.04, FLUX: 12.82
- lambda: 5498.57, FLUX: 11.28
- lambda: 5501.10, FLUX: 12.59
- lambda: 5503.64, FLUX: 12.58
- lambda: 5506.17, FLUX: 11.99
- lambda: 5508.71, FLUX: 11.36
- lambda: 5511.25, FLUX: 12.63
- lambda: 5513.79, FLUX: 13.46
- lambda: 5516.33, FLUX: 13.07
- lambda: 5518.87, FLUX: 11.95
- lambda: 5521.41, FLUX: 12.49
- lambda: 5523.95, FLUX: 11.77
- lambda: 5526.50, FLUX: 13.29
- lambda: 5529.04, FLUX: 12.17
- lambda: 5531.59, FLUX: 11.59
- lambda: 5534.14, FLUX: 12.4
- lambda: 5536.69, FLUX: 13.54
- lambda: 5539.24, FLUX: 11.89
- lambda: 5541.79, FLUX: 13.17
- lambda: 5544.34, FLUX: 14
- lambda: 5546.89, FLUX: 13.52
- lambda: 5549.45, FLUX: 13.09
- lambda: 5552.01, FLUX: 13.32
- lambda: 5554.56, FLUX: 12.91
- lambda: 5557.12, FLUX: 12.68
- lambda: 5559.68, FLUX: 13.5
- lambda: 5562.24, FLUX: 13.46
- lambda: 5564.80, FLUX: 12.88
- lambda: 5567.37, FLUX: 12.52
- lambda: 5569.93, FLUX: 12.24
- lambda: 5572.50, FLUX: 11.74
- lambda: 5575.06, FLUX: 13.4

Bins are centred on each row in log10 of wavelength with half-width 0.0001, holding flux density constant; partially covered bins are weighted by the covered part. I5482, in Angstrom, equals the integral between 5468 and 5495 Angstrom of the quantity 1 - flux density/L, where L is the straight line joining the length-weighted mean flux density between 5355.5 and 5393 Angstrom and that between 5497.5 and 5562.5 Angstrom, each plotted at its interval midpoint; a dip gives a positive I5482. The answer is 0.8 Angstrom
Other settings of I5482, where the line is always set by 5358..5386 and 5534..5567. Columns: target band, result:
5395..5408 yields 0.5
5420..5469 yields 0.8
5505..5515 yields 0.5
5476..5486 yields 0.7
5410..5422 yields 0.3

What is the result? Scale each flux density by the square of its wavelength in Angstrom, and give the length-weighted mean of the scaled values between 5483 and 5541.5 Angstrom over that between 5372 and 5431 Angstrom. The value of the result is 1.0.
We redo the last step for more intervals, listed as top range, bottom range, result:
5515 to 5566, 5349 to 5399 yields 1.08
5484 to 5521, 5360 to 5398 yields 1.04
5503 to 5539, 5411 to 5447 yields 1.02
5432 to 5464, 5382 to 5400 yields 1.04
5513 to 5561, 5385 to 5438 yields 1.08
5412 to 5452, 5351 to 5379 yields 1.00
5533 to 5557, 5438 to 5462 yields 1.10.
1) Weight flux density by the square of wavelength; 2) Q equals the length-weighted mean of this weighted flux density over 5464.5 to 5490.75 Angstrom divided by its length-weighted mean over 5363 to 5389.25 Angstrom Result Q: 1.0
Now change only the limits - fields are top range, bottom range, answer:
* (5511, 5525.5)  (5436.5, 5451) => 1.05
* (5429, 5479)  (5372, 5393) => 1.03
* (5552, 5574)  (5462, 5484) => 1.07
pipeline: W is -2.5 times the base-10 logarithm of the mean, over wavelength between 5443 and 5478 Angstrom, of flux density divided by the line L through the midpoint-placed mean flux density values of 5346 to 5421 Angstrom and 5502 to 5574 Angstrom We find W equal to 0.02 mag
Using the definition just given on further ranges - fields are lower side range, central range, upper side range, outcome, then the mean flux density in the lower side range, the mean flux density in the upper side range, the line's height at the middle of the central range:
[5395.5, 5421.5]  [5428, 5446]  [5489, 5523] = -0.031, 12.3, 12.4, 12.3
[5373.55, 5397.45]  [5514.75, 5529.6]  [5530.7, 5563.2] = 0.036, 12.3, 13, 12.9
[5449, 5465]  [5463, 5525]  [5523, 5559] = 0.024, 12.5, 12.8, 12.7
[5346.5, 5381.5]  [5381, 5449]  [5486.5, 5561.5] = 0.032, 12.9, 12.7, 12.8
